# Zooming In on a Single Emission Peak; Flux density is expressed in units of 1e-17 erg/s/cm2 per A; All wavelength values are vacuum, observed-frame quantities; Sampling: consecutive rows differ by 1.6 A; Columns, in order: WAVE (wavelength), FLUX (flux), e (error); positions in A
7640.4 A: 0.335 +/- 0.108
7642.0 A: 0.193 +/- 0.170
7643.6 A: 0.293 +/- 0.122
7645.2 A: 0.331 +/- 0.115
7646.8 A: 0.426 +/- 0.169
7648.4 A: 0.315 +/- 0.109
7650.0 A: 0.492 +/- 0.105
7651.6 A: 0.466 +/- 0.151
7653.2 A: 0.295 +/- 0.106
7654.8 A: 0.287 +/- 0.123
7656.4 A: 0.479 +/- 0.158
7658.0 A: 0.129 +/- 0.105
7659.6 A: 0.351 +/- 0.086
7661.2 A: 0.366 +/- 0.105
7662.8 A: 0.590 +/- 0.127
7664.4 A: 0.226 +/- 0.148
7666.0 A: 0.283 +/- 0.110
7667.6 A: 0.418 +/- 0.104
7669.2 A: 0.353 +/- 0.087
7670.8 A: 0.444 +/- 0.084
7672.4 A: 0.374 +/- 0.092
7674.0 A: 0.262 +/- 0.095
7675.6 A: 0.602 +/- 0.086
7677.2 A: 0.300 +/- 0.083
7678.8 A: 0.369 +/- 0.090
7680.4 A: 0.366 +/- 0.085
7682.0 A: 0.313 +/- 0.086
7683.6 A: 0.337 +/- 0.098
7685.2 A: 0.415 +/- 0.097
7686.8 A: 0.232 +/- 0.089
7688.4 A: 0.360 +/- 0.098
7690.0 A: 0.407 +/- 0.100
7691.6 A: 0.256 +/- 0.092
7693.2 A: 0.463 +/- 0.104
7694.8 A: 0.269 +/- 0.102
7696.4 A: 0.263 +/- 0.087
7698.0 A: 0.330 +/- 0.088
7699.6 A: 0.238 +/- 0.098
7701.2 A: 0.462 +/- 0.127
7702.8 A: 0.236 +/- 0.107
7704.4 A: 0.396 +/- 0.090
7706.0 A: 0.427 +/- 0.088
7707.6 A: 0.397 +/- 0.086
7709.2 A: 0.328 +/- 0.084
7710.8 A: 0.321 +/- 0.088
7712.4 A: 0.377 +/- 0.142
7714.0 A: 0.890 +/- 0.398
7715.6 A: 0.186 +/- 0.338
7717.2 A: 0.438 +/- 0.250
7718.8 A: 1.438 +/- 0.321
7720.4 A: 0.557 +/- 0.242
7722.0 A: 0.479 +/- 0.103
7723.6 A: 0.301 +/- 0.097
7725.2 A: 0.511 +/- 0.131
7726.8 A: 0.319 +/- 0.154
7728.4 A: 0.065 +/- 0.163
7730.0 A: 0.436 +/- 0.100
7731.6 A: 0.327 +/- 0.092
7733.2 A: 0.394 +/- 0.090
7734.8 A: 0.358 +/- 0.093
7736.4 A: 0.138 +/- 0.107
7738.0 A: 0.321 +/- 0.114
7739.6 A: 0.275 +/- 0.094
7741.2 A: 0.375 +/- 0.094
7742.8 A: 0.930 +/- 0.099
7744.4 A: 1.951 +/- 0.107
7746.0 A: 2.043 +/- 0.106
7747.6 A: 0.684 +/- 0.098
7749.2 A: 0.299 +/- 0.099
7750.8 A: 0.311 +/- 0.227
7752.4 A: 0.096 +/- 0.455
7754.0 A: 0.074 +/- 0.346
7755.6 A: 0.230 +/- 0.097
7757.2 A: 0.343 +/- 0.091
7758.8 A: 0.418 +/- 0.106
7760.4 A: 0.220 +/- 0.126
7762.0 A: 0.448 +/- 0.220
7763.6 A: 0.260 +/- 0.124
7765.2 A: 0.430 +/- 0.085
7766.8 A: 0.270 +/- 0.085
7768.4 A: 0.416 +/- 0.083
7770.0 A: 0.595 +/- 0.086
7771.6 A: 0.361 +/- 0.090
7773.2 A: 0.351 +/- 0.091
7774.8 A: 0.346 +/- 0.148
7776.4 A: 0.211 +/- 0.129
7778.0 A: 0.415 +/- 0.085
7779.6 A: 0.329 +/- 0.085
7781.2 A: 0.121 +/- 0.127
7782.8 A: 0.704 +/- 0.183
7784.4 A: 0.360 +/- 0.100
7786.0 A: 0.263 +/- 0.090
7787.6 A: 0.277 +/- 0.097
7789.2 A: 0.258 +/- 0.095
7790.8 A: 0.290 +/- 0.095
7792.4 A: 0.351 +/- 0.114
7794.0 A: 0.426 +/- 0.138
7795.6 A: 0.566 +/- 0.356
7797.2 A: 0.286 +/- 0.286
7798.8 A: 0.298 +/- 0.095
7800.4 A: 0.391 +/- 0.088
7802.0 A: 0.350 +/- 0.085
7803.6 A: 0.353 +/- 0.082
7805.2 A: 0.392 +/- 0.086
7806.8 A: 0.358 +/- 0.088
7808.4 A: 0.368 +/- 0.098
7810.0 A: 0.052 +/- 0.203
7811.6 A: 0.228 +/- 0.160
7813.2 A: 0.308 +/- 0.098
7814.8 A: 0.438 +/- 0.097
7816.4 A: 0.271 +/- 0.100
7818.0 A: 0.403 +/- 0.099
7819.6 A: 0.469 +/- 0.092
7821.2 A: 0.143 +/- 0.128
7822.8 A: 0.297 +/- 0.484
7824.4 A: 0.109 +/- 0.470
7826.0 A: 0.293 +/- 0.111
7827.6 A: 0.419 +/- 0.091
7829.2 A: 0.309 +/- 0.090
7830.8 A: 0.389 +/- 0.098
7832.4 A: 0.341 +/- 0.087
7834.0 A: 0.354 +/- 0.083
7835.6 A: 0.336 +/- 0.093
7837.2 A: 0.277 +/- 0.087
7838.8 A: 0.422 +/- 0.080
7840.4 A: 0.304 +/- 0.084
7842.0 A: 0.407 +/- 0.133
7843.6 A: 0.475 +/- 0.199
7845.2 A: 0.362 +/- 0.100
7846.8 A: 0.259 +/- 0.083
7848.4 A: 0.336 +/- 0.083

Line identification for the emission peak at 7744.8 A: Halpha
